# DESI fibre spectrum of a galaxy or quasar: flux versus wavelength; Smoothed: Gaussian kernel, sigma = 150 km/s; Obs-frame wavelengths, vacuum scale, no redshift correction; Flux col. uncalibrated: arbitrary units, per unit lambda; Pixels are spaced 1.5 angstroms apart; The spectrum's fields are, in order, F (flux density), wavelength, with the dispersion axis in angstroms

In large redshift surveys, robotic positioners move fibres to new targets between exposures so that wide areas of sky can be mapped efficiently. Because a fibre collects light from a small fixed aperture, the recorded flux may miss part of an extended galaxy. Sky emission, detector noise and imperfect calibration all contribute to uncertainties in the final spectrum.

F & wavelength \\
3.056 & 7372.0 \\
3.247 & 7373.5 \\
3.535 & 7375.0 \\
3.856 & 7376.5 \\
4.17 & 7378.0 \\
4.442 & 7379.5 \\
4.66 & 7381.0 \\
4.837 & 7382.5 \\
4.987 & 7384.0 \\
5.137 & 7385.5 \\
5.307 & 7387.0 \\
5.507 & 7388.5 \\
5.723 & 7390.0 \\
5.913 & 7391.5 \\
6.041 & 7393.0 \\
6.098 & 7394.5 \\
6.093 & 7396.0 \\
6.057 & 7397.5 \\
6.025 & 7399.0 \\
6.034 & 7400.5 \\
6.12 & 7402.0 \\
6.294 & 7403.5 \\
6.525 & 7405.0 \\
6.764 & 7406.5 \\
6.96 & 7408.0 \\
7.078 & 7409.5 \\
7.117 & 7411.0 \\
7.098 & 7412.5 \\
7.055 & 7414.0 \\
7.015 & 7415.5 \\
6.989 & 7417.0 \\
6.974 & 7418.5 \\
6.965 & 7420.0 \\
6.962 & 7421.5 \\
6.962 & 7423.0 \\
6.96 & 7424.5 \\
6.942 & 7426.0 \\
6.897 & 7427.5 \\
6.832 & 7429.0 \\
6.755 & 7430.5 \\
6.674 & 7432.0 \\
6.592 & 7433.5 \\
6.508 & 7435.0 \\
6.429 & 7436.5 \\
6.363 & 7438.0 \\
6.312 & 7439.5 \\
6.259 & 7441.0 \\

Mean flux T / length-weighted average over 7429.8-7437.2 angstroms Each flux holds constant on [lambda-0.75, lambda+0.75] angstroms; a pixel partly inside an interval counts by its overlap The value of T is 6.59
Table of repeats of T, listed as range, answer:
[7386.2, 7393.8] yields 5.7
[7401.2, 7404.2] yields 6.2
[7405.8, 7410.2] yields 6.93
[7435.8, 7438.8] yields 6.39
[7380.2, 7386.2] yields 4.9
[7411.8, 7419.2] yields 7.03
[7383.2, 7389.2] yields 5.23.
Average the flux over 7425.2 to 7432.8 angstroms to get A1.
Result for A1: 6.82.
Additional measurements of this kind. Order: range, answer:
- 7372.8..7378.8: 3.71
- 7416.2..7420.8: 6.98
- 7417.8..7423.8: 6.97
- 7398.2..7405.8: 6.2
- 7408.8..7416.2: 7.07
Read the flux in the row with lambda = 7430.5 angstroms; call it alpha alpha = 6.755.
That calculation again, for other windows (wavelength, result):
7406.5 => 6.764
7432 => 6.674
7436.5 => 6.429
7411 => 7.117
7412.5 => 7.098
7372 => 3.056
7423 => 6.962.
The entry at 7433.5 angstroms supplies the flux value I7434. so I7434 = 6.592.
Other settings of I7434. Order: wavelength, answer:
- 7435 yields 6.508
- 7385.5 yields 5.137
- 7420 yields 6.965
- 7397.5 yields 6.057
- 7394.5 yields 6.098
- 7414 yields 7.055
